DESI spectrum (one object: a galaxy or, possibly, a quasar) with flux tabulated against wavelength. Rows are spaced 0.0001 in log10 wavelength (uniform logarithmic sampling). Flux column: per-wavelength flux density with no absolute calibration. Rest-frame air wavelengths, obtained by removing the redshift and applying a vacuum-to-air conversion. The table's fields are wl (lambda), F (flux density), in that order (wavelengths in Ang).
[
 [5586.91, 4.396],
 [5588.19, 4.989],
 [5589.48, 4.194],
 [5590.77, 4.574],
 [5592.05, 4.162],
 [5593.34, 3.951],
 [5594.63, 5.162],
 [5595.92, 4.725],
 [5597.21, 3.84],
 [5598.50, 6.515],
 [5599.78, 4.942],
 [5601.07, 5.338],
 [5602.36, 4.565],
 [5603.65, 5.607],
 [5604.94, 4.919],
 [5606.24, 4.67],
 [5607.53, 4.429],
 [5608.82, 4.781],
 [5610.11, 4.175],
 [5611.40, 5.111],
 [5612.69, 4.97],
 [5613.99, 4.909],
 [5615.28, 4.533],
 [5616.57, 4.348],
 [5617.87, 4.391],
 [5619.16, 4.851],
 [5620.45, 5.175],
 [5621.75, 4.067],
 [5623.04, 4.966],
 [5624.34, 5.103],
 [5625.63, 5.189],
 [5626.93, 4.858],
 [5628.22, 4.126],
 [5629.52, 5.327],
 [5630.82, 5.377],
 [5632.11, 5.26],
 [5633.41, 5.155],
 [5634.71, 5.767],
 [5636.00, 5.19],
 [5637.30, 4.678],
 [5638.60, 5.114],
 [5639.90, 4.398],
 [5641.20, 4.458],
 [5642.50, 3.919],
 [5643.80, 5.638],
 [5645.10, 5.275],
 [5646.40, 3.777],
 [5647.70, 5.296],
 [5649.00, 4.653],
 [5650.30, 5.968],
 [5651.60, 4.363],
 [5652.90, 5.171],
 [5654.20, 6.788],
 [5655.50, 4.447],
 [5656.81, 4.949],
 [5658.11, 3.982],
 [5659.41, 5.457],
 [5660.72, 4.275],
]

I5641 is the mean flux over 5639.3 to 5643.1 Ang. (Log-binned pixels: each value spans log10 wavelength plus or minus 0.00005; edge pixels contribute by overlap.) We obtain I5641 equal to 4.26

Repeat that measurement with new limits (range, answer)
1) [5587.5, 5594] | 4.38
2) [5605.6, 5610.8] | 4.52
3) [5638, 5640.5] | 4.75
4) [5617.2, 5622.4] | 4.62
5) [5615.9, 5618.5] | 4.37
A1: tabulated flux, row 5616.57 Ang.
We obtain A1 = 4.348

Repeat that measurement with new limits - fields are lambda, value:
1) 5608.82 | 4.781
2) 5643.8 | 5.638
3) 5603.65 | 5.607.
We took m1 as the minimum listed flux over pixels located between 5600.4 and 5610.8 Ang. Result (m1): 4.175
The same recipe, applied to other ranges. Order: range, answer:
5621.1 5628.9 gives 4.067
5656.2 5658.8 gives 3.982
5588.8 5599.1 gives 3.84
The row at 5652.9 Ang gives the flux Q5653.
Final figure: 5.171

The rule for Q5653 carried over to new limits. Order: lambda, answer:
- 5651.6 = 4.363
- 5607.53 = 4.429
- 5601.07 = 5.338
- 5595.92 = 4.725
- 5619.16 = 4.851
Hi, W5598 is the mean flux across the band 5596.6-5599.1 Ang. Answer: 5.17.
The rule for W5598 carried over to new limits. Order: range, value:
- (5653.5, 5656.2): 5.59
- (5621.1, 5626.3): 4.83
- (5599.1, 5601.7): 5.18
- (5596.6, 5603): 5.05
